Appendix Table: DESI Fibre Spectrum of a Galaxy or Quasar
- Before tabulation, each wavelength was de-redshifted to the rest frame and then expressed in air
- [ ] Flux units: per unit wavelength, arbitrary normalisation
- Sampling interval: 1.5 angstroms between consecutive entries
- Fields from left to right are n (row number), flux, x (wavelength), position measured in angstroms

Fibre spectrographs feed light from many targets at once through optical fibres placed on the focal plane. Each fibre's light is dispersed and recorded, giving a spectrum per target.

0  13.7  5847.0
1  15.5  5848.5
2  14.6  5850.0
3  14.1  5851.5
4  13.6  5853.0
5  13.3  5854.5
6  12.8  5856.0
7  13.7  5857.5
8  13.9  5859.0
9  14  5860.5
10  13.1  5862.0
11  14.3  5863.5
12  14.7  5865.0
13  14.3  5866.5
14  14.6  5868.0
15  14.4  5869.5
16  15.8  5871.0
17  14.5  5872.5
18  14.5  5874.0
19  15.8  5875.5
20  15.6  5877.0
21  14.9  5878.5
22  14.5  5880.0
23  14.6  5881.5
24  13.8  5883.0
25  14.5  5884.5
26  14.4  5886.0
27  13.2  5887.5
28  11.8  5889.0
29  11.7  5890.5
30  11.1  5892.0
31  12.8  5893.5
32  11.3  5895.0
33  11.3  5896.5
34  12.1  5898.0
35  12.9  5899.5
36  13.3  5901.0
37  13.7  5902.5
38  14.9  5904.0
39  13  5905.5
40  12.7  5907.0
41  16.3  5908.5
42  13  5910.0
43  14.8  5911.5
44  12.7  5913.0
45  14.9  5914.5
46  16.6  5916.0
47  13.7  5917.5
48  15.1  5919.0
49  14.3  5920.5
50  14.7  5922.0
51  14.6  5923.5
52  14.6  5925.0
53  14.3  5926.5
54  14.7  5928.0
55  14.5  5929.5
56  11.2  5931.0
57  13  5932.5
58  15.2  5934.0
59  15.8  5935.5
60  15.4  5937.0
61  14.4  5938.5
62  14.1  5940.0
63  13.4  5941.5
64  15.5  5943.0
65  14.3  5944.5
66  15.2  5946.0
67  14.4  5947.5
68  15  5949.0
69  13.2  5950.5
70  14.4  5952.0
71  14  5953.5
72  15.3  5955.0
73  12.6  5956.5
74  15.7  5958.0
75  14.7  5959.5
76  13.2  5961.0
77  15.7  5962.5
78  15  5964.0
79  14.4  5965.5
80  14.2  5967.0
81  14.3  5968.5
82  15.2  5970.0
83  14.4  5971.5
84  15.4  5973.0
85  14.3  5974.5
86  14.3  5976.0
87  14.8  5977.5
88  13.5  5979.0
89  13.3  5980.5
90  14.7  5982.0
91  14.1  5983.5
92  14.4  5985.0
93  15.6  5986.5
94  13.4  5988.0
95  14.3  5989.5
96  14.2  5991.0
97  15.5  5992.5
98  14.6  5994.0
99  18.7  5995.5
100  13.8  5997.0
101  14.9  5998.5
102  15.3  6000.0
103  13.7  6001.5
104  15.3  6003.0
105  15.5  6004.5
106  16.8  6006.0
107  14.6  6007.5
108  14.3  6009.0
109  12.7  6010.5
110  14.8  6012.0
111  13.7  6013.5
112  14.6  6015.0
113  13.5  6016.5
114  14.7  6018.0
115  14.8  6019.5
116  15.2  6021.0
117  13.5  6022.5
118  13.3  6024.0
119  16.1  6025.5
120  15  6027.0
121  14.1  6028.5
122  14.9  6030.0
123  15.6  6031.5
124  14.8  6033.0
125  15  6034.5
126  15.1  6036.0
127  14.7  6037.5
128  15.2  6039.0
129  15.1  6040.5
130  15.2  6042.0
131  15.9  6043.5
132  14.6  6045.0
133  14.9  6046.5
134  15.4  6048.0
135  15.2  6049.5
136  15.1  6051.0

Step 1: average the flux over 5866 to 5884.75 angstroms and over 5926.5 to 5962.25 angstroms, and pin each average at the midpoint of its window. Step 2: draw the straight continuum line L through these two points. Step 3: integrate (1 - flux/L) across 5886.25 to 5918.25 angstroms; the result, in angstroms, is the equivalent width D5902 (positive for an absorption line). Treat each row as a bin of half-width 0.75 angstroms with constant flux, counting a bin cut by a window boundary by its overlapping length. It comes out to 3.0 angstroms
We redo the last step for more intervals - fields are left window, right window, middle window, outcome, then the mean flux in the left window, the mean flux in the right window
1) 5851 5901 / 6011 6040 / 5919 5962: -0.8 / 13.7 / 14.7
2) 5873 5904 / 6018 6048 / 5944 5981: -0.7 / 13.4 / 14.9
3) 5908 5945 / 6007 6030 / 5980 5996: -0.4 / 14.4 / 14.3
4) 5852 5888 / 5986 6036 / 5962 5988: 0.2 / 14.3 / 14.8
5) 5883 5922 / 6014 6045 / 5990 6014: -0.7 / 13.5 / 14.8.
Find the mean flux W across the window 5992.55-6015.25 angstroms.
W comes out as 14.9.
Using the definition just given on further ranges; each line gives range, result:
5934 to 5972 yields 14.6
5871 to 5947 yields 14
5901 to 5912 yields 14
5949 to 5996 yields 14.5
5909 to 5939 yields 14.4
